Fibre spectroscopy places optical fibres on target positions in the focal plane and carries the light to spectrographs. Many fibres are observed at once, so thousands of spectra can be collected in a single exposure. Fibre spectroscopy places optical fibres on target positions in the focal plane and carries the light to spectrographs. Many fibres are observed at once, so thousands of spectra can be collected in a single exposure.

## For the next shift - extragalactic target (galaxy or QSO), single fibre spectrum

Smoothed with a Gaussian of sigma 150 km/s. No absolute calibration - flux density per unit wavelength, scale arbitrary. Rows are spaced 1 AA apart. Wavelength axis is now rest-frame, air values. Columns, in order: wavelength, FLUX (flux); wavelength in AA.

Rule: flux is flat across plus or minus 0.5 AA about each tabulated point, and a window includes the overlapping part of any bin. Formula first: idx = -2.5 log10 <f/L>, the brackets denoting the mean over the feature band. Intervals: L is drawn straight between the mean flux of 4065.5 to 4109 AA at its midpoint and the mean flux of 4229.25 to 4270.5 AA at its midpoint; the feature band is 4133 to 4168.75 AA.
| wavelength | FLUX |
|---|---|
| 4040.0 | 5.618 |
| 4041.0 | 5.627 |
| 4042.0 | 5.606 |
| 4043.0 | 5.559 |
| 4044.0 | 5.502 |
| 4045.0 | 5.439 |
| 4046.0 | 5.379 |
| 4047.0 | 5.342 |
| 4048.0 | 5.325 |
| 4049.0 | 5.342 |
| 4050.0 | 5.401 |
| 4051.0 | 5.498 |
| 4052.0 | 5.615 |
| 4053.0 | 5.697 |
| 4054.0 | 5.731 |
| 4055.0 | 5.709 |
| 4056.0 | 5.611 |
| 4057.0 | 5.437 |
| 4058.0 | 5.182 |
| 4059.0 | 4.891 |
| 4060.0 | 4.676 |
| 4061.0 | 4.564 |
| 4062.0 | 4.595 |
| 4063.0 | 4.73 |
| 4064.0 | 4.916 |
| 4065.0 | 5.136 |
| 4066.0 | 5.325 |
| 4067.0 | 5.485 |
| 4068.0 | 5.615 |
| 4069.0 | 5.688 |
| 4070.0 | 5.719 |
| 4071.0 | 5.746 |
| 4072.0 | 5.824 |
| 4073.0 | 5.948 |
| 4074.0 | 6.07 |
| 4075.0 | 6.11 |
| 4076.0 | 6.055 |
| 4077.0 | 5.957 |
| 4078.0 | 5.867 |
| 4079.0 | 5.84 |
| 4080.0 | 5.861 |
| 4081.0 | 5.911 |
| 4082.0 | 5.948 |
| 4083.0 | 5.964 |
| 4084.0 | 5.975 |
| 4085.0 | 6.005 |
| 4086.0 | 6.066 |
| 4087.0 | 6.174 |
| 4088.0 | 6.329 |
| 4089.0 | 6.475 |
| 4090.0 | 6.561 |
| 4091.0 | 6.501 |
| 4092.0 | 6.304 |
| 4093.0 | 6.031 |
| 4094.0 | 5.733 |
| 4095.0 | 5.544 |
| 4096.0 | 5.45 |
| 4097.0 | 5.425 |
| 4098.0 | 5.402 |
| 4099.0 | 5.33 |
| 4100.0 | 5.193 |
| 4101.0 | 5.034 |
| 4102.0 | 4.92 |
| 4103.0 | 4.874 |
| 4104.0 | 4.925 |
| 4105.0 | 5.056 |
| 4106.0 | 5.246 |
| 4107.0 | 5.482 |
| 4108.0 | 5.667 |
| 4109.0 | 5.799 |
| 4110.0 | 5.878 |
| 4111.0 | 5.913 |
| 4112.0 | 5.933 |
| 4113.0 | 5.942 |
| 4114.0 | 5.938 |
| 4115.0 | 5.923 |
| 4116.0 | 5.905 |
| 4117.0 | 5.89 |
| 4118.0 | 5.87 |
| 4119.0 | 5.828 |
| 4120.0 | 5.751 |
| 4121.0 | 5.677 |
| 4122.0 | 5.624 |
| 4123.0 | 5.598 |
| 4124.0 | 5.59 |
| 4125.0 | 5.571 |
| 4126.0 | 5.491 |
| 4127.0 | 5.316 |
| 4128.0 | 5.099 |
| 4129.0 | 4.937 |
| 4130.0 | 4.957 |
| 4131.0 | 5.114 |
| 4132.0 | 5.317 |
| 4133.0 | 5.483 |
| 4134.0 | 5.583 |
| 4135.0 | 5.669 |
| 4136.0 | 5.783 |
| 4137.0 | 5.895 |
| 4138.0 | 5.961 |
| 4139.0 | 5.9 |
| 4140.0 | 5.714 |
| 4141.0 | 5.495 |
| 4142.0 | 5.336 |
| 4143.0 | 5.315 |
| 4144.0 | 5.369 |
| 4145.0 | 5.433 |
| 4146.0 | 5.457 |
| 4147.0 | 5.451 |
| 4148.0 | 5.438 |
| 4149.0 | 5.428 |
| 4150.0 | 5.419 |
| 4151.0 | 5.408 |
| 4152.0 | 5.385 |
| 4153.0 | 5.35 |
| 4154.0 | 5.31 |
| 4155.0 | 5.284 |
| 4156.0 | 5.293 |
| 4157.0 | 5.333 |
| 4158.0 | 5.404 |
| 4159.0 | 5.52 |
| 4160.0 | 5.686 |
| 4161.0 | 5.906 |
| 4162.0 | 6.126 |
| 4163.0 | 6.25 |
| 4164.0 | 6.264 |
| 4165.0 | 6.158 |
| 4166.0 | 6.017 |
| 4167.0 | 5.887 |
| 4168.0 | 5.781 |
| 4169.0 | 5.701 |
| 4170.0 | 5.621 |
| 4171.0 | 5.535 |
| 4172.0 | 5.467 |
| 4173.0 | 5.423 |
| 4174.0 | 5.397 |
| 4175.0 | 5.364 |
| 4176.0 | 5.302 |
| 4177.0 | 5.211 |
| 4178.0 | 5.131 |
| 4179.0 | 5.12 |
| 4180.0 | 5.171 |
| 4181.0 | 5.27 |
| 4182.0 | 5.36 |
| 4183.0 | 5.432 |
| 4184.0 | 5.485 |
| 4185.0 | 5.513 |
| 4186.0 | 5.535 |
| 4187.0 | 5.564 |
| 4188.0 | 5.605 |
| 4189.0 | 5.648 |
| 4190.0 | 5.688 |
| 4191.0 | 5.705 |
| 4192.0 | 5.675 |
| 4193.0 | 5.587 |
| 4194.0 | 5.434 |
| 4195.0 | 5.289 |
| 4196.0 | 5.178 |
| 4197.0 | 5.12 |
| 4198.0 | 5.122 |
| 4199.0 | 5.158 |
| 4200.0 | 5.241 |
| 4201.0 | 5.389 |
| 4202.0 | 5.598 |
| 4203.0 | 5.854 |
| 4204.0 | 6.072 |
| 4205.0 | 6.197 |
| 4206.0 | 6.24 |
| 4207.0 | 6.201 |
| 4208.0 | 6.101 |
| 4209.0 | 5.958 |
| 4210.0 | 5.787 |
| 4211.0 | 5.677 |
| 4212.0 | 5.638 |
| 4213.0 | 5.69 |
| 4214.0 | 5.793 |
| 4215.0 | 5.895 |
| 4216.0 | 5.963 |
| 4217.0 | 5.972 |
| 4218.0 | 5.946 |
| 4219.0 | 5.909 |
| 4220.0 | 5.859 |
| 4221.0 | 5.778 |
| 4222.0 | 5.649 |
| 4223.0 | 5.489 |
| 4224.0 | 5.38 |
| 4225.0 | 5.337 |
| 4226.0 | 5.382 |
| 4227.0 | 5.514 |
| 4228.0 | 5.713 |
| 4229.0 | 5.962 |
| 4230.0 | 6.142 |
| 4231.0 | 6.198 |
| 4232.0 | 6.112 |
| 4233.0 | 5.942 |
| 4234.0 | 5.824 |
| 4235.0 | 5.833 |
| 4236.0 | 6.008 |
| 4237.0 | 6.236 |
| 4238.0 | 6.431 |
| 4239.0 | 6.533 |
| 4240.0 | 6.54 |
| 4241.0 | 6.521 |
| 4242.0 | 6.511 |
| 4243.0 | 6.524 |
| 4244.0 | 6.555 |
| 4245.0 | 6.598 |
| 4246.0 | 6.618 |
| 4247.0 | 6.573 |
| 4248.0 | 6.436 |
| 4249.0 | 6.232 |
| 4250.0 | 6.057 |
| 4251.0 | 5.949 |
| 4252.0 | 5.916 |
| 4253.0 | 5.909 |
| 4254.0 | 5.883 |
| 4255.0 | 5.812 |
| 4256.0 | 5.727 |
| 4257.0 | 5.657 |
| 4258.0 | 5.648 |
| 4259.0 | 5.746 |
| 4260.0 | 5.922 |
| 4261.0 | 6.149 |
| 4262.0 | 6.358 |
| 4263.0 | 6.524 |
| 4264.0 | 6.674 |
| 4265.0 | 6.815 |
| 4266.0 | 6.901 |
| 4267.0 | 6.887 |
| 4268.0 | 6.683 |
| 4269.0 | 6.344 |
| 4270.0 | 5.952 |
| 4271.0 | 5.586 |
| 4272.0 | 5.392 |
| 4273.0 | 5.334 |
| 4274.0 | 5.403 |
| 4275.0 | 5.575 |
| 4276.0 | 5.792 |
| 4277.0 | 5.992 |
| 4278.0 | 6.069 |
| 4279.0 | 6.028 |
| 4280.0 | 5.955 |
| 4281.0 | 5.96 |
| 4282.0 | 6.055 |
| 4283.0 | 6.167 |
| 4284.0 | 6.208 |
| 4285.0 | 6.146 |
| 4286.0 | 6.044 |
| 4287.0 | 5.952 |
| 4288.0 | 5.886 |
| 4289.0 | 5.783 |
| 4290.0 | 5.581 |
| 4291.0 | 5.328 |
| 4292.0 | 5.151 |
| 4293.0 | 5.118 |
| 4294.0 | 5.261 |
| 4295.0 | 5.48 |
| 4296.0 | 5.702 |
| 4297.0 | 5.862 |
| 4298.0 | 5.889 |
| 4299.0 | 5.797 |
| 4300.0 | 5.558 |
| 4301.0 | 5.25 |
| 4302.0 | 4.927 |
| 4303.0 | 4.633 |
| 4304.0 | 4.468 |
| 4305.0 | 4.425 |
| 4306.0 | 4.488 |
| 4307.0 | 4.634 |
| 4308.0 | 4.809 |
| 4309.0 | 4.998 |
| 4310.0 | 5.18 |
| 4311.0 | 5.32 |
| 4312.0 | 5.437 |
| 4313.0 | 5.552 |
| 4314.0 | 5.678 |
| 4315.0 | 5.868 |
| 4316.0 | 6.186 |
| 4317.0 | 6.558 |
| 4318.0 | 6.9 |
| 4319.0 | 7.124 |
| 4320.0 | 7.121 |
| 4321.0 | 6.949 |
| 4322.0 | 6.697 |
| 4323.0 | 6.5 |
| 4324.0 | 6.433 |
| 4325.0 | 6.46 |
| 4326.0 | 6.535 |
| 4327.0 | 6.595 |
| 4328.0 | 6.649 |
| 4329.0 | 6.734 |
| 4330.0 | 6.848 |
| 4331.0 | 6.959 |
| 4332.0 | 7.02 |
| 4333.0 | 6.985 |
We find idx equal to 0.06 mag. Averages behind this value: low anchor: 5.74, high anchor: 6.24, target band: 5.63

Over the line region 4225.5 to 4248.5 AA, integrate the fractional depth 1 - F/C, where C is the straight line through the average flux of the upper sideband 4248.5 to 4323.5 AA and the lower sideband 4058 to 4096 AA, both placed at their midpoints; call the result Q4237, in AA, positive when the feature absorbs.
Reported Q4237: -1.6 AA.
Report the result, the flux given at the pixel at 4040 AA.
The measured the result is 5.618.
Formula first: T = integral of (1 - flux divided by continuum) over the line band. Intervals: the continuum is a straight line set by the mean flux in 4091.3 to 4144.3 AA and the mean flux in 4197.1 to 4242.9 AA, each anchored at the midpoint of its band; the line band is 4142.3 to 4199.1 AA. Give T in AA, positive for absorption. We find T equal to 2.1 AA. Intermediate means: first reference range 5.55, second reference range 5.87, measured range 5.5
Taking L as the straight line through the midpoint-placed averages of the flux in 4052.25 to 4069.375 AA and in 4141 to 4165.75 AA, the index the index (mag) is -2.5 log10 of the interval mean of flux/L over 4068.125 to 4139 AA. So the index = -0.064 mag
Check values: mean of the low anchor 5.24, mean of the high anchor 5.56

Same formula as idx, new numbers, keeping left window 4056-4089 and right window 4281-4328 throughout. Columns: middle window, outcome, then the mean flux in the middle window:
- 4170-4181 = 0.07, 5.32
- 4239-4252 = -0.12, 6.41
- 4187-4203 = 0.05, 5.45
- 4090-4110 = 0.03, 5.51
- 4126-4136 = 0.07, 5.31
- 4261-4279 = -0.07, 6.13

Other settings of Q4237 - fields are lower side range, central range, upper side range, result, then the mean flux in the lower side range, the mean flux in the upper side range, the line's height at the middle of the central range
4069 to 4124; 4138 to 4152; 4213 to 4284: 0.89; 5.78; 6.04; 5.86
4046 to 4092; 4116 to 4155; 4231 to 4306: 1.63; 5.66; 5.93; 5.75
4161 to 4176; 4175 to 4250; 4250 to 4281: 1.19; 5.77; 6.02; 5.88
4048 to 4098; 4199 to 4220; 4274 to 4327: -0.41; 5.67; 5.76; 5.73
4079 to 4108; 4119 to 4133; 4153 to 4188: 0.58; 5.71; 5.55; 5.64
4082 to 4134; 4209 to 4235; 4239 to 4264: 1.28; 5.65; 6.2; 6.09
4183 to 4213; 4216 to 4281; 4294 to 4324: -4.62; 5.63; 5.66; 5.64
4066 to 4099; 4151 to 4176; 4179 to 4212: 0.18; 5.91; 5.58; 5.67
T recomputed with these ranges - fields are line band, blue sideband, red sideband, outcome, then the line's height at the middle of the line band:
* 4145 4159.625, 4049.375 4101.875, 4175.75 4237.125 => 0.7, 5.65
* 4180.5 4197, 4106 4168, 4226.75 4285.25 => 1.0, 5.83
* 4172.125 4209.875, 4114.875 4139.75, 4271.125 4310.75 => 0.2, 5.55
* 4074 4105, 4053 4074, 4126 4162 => -2.3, 5.39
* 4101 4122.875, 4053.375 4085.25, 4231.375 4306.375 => 0.1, 5.64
